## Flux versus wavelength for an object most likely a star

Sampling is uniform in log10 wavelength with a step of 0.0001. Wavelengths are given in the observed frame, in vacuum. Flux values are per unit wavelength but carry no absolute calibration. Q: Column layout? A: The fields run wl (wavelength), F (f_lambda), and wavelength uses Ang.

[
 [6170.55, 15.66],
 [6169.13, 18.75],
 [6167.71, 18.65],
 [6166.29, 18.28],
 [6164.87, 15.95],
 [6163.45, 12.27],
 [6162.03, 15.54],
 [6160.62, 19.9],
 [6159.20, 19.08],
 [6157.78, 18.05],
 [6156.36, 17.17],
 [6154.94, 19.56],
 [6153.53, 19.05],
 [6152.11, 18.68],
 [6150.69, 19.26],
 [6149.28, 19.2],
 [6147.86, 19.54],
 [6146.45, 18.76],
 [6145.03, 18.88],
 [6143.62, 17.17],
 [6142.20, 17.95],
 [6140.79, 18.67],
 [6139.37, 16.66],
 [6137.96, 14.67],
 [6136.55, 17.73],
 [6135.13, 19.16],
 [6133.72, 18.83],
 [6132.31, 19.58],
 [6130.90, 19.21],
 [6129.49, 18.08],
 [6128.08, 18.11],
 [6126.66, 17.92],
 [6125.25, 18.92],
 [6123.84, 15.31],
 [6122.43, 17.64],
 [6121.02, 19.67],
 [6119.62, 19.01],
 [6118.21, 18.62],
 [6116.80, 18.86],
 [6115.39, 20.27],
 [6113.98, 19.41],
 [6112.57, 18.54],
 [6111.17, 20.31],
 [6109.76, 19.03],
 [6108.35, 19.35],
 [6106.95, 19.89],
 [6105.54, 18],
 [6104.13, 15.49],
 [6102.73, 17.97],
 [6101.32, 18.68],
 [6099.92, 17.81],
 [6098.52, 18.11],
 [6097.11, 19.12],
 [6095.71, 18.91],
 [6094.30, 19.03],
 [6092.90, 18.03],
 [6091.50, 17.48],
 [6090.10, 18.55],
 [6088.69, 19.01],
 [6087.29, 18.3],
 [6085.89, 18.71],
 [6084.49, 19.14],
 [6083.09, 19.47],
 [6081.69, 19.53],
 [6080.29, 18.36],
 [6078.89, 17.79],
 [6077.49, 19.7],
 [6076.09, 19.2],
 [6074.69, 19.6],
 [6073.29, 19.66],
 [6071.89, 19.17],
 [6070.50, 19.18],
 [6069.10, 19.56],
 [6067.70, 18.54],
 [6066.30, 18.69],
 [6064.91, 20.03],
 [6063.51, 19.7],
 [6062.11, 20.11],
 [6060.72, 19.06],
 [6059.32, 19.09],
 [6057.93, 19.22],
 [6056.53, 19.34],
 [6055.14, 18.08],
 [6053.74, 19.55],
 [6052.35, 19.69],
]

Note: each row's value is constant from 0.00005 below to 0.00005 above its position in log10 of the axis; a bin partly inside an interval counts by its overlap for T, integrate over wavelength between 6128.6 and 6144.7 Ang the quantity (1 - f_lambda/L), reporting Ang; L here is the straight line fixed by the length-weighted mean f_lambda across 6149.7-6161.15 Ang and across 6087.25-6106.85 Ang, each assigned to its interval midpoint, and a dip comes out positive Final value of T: 0.6 Ang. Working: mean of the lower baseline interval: 18.2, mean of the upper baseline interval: 18.8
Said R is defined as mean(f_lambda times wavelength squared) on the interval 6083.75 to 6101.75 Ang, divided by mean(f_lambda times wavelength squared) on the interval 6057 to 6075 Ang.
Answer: 0.97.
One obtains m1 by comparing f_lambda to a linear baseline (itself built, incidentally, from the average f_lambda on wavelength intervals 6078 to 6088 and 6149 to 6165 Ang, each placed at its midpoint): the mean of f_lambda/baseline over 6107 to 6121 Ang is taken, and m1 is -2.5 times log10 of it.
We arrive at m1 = -0.05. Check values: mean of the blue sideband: 18.8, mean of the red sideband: 17.8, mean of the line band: 19.3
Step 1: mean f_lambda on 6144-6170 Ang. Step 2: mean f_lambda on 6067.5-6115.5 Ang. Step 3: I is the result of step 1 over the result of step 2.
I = 1.0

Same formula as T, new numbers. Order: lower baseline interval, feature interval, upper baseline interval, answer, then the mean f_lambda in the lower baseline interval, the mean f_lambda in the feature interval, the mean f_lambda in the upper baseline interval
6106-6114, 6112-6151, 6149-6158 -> 1.33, 19.4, 18.4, 18.7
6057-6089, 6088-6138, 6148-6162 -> 1.22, 19.2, 18.5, 18.8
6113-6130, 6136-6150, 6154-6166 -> -0.10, 18.5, 17.9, 17.3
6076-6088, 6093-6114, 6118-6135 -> 0.09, 18.9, 18.6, 18.4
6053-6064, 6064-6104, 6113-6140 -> 0.24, 19.3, 18.8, 18.3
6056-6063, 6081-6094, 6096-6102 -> 0.03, 19.4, 18.7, 18.5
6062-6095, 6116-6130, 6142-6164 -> 0.21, 19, 18.2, 18.2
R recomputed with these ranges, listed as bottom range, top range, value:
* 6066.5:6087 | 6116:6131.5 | 0.97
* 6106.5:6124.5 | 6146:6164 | 0.97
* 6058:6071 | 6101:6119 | 0.99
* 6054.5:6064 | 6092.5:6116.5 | 0.99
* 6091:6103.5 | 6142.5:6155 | 1.04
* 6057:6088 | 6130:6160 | 0.98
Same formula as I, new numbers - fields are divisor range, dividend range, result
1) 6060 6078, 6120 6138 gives 0.94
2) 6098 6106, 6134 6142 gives 0.99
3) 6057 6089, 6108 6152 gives 0.97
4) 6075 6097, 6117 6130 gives 0.97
